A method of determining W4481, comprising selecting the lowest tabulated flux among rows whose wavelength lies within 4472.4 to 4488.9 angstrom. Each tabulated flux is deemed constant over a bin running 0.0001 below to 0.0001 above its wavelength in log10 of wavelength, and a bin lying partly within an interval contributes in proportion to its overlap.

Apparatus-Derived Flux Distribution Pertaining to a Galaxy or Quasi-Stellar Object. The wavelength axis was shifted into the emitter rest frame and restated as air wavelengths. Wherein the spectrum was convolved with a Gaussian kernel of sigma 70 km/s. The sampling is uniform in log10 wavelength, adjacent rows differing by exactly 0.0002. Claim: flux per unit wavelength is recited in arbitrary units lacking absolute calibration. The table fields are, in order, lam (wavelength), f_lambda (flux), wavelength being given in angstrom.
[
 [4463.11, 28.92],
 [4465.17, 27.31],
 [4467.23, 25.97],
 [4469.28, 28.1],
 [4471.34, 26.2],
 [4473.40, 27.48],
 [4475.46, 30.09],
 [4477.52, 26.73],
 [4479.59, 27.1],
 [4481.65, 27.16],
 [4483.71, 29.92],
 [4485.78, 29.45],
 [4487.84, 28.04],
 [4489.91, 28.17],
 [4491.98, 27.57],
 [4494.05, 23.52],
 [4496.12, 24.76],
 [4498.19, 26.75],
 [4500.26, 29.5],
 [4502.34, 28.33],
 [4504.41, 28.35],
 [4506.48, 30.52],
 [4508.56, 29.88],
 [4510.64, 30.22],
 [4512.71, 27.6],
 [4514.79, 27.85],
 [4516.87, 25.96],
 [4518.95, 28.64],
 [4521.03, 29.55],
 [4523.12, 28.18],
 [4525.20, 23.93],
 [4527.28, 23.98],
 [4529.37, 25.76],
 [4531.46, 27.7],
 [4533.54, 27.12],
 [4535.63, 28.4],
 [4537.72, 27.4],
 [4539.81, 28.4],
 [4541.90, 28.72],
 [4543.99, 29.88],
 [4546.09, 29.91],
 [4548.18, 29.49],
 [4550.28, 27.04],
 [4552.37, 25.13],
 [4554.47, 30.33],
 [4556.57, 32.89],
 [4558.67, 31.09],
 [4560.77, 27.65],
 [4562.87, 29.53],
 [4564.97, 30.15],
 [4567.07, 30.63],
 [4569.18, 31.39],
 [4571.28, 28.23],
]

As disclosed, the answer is 26.73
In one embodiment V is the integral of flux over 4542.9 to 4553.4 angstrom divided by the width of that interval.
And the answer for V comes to 28.3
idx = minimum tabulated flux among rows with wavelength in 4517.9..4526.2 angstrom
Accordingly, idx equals 23.93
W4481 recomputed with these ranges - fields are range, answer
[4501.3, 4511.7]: 28.33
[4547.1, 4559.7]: 25.13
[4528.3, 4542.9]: 25.76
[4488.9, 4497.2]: 23.52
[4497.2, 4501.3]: 26.75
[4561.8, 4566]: 29.53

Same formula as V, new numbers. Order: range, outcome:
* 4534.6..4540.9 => 28.1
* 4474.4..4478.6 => 28.4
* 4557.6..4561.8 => 29.4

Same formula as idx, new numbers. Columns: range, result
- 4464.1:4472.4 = 25.97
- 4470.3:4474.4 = 26.2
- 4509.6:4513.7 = 27.6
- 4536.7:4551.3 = 27.04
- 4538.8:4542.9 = 28.4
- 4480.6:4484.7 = 27.16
